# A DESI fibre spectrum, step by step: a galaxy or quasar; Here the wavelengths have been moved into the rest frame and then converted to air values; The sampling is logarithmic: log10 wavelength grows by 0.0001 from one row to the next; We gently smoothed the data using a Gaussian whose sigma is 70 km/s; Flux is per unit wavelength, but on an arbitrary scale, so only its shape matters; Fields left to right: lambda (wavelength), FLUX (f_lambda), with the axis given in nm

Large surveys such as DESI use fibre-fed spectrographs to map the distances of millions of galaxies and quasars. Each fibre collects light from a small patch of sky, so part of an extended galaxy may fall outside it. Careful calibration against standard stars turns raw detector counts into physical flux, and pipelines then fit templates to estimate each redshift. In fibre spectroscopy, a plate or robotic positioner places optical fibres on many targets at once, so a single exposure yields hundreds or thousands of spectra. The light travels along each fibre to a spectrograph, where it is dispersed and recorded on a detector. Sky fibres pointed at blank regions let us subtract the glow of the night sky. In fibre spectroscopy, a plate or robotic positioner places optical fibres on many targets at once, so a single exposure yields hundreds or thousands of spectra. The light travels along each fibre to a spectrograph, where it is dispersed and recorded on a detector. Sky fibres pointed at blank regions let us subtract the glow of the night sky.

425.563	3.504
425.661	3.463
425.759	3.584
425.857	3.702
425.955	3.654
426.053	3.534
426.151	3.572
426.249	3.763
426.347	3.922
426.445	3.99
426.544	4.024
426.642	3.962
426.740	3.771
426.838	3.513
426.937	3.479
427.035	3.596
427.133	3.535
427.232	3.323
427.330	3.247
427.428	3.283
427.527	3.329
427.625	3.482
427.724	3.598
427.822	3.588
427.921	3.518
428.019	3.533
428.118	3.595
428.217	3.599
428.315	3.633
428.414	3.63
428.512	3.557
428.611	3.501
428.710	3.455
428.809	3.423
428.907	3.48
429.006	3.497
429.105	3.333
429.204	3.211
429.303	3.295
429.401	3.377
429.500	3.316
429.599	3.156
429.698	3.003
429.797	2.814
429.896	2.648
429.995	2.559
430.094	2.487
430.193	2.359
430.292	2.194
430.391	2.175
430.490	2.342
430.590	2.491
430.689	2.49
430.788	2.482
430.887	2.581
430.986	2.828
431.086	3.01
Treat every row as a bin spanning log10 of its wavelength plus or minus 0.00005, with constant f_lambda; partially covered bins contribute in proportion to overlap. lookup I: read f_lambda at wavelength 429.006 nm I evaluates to 3.497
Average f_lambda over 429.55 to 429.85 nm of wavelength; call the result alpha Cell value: 2.99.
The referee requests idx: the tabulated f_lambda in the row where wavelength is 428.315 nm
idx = 3.633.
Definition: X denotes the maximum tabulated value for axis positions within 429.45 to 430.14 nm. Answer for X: 3.316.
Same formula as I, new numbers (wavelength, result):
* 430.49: 2.342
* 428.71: 3.455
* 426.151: 3.572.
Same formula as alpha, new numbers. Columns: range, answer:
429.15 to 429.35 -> 3.25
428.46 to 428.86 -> 3.49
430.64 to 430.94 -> 2.53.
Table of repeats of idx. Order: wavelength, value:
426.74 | 3.771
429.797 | 2.814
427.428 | 3.283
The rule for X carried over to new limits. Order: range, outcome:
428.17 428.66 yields 3.633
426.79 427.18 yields 3.596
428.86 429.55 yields 3.497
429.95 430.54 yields 2.559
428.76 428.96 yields 3.48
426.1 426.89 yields 4.024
